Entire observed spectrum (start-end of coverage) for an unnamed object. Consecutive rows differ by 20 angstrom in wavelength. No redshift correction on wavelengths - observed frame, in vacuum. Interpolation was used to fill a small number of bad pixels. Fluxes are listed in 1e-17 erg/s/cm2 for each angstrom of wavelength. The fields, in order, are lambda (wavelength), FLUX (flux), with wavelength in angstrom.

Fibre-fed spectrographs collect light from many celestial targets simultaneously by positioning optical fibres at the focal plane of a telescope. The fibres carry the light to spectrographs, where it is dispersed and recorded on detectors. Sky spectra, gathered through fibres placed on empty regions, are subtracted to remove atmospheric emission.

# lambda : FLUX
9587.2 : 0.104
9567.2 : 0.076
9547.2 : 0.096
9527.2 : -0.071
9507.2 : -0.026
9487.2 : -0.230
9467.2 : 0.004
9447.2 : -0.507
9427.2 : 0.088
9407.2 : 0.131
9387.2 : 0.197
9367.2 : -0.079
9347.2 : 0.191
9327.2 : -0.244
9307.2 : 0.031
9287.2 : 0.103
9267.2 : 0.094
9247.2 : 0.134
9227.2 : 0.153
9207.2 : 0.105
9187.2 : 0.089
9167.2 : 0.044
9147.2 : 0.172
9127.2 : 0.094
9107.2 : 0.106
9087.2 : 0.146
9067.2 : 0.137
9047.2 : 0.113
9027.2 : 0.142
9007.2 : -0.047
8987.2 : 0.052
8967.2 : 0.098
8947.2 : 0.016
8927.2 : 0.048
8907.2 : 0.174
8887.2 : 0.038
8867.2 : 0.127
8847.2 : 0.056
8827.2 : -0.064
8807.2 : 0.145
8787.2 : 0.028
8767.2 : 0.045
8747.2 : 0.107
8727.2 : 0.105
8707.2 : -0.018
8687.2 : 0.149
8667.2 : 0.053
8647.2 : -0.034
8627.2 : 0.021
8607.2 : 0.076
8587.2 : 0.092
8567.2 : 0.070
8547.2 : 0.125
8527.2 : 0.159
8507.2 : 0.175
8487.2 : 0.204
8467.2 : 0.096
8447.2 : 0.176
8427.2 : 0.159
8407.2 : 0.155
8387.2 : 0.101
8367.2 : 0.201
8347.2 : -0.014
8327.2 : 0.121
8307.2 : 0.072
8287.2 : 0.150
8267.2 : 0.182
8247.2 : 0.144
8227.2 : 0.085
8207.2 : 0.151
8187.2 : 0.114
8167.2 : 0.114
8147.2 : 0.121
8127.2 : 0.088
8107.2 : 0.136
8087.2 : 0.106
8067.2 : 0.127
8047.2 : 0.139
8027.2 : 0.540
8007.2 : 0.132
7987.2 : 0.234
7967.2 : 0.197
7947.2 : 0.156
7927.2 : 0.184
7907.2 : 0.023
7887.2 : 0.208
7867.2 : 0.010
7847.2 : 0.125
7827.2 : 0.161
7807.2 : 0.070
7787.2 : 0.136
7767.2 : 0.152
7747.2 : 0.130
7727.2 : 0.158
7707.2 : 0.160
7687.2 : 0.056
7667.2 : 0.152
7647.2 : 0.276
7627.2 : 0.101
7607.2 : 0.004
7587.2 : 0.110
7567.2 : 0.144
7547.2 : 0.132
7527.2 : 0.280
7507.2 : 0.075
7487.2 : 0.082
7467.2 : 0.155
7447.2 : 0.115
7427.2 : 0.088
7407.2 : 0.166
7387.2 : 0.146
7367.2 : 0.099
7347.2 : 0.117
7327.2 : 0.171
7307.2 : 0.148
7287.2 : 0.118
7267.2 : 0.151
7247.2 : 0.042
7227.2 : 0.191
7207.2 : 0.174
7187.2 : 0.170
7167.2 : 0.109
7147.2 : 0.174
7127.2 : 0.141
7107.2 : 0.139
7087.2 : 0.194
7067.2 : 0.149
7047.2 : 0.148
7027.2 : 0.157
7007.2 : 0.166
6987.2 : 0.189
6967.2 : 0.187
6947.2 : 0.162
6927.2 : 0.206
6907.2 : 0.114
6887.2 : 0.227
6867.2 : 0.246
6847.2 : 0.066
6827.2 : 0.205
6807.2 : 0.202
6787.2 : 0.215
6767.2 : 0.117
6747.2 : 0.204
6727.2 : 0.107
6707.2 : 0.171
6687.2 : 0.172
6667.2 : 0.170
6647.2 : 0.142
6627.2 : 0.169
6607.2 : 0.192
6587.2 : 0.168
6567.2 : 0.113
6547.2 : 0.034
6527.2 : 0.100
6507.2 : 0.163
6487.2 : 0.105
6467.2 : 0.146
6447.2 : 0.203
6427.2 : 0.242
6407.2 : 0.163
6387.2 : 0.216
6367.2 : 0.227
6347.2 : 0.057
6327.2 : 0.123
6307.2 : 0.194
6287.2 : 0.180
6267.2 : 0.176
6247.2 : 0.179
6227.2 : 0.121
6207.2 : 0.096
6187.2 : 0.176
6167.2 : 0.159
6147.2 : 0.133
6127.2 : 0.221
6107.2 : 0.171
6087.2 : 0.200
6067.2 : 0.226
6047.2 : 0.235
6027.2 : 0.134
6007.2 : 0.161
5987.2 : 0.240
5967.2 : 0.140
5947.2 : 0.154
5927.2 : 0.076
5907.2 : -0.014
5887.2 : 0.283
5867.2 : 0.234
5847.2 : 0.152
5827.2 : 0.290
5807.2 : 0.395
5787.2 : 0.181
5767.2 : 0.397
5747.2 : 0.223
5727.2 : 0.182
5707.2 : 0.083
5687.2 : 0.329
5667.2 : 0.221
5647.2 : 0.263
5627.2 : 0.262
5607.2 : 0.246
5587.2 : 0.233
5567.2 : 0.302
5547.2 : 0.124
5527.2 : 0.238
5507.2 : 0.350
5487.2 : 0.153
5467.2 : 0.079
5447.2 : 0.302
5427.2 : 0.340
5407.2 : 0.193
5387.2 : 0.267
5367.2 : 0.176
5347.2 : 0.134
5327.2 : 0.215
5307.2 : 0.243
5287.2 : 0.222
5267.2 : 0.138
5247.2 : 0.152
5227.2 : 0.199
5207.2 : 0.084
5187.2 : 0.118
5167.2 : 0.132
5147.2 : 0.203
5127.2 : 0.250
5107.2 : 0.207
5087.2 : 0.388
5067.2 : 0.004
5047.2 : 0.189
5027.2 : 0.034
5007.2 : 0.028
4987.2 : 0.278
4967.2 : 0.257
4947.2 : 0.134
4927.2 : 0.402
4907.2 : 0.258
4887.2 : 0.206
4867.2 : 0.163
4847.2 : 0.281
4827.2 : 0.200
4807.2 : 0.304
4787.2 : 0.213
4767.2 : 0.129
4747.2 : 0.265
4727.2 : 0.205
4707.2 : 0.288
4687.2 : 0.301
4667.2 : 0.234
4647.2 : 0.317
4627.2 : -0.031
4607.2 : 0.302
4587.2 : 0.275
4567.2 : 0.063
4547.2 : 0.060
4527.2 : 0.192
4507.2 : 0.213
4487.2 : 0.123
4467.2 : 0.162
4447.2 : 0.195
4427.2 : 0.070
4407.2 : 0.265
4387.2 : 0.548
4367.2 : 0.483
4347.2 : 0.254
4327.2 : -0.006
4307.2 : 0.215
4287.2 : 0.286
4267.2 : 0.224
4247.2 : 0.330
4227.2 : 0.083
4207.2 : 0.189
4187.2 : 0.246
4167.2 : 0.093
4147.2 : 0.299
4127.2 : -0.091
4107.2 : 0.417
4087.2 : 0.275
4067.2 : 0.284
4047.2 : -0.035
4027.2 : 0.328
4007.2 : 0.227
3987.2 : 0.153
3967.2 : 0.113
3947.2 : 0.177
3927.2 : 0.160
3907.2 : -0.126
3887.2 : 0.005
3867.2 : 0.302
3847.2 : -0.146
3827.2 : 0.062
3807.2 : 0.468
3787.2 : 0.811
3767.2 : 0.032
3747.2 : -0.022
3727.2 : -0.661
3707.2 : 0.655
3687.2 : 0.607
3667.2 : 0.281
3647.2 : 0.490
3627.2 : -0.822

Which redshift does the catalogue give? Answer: 0.15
